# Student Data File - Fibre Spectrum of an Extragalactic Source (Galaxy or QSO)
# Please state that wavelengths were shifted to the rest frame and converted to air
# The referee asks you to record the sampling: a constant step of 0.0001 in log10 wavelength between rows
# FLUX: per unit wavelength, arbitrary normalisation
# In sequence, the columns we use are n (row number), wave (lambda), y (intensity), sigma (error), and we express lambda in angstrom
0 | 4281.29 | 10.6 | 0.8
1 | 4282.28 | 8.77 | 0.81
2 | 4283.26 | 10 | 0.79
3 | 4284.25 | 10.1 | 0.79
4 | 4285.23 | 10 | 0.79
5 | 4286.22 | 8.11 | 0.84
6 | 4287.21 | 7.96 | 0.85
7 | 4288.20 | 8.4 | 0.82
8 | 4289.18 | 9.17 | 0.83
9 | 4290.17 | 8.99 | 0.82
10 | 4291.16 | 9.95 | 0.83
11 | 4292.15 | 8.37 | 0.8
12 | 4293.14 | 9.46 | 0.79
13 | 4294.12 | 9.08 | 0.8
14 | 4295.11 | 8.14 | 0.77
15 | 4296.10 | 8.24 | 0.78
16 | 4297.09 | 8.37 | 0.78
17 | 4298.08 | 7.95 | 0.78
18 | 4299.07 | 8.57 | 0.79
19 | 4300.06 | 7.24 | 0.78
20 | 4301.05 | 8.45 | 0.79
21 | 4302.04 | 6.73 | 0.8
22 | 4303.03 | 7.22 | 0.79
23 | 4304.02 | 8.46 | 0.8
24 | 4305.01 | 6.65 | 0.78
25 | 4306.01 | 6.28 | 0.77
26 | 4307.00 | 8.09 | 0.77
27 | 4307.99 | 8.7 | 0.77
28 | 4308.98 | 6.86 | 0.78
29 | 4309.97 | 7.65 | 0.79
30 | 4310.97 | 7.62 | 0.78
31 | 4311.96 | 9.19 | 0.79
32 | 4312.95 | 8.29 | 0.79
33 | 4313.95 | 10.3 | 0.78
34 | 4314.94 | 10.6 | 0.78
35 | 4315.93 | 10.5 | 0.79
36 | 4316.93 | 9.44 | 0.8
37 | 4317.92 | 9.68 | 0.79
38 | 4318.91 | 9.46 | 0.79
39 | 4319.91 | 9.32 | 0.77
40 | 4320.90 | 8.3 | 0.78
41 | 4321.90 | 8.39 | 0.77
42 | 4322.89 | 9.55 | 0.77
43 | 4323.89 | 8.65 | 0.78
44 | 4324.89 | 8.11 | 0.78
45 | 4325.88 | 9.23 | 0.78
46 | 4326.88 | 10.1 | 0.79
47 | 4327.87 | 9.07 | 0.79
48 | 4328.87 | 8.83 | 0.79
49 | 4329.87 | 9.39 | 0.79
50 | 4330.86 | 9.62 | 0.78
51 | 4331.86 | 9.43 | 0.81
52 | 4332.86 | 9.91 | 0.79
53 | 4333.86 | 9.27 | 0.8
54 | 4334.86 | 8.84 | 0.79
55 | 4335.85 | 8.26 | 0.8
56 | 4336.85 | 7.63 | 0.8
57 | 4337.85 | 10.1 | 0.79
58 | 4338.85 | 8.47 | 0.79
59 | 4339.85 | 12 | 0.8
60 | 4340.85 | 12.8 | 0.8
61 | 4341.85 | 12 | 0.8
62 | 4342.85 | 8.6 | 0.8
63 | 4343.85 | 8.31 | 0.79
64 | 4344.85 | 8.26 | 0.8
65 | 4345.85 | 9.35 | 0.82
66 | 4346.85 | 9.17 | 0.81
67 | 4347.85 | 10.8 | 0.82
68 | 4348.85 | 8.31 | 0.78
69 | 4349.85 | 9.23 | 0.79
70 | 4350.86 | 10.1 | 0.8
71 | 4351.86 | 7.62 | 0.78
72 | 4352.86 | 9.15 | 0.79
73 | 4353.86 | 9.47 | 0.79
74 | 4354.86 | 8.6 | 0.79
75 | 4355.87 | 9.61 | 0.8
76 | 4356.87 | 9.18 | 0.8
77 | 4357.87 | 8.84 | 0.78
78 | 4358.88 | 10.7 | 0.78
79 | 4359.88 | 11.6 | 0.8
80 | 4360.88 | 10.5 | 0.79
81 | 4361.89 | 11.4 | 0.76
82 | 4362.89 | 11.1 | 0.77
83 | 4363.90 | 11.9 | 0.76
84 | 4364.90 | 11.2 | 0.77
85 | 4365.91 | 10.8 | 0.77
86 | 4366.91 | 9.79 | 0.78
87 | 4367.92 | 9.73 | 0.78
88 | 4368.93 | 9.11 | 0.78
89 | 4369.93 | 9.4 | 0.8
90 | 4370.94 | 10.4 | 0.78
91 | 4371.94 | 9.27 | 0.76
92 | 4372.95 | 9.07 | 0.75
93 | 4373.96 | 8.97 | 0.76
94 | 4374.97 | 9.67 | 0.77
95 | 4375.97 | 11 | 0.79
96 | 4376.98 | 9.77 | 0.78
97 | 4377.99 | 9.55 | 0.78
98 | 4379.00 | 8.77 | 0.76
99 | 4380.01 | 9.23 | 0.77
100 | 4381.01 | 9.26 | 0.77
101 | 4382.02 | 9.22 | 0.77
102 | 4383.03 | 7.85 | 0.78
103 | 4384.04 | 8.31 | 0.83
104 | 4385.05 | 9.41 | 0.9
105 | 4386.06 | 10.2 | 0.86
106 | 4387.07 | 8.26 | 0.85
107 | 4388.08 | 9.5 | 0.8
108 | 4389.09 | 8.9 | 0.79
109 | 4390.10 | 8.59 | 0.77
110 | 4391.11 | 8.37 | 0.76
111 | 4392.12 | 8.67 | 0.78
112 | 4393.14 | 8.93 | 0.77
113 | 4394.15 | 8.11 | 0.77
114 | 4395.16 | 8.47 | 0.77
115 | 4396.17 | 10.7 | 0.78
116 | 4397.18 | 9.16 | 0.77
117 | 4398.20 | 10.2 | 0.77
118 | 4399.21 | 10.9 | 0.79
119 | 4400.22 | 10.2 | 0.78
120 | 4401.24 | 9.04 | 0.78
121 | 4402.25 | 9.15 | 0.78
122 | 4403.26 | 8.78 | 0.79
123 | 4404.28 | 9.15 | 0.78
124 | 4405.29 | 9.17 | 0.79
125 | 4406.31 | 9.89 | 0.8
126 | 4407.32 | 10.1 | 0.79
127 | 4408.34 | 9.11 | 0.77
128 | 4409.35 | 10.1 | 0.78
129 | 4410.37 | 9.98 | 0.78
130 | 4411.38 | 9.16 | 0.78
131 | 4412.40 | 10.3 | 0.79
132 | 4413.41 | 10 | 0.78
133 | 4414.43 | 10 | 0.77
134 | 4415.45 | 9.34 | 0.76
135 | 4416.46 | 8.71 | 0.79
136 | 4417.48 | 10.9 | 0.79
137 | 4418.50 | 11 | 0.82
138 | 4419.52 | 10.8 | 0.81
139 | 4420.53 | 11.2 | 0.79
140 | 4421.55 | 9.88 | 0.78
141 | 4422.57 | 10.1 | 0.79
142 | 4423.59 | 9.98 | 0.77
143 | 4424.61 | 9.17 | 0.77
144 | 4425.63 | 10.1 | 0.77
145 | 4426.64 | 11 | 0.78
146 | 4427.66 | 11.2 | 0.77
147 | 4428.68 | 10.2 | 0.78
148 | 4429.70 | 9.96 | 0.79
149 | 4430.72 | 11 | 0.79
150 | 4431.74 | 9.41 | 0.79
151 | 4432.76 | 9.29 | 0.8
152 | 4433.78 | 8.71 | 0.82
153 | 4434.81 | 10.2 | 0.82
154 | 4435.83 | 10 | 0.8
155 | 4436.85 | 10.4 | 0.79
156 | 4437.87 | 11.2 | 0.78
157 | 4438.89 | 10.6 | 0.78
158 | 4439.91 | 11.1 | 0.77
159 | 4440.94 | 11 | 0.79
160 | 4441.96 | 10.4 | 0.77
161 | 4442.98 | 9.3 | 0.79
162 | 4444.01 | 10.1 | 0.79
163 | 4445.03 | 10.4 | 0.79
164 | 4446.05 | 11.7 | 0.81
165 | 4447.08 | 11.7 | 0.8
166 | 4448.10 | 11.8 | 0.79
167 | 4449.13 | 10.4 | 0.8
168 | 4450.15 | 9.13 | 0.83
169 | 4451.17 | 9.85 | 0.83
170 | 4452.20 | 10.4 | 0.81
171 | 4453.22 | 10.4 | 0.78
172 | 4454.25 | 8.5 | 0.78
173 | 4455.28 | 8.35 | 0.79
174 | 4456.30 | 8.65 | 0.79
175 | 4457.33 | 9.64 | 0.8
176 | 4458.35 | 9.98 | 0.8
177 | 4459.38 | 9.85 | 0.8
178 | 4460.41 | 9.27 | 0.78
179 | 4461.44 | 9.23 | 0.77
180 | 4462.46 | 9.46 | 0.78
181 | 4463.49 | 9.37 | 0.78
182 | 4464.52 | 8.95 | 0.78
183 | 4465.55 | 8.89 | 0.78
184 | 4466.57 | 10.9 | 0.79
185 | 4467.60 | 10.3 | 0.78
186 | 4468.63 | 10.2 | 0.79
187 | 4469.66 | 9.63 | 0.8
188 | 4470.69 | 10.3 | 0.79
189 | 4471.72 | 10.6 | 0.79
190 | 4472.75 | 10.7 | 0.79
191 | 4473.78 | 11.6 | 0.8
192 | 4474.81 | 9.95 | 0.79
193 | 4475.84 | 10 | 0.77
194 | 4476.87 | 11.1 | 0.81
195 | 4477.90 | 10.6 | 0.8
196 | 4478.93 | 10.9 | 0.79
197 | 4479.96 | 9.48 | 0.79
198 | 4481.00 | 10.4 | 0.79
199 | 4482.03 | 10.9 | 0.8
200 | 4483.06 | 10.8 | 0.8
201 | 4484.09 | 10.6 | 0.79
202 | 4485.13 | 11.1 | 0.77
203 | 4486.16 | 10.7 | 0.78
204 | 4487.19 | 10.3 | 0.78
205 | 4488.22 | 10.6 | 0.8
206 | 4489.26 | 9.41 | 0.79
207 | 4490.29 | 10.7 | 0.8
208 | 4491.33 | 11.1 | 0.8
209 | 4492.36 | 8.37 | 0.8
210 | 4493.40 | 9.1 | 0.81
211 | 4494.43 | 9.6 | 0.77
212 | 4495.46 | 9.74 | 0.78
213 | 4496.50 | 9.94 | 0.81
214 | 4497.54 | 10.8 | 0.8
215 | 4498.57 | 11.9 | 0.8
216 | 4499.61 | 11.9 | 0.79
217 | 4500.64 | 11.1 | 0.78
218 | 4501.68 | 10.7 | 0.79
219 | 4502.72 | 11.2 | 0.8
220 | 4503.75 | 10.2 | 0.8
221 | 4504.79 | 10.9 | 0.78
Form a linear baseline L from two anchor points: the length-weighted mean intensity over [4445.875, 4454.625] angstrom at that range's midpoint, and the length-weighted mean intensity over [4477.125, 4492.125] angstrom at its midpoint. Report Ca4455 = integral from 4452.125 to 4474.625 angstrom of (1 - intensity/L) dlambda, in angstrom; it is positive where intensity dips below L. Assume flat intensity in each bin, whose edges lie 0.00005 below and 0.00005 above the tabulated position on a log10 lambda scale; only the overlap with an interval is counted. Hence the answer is 1.5 angstrom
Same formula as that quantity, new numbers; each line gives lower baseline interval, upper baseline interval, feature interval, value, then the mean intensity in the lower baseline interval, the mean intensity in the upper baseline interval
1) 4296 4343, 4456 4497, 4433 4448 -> -1.1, 8.89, 10.1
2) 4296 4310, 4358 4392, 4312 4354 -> -4.3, 7.68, 9.7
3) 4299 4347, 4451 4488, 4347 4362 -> -0.7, 8.92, 10.1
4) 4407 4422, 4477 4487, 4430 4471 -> 1.4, 10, 10.6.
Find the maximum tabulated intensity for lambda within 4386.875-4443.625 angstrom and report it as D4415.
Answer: 11.2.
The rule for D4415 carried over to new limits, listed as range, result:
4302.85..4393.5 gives 12.8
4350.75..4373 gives 11.9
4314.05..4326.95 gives 10.6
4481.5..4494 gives 11.1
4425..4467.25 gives 11.8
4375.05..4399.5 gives 11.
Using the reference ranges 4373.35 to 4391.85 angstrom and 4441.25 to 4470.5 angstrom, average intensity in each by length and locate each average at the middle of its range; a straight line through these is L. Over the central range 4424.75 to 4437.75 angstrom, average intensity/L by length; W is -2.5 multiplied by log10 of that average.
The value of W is -0.053 mag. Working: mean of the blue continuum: 9.15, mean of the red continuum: 9.9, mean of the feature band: 10.1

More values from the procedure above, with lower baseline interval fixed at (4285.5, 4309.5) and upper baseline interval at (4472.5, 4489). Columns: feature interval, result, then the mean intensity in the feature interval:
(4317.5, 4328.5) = -0.07 mag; 9.07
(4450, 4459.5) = 0.08 mag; 9.47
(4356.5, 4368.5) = -0.17 mag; 10.6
